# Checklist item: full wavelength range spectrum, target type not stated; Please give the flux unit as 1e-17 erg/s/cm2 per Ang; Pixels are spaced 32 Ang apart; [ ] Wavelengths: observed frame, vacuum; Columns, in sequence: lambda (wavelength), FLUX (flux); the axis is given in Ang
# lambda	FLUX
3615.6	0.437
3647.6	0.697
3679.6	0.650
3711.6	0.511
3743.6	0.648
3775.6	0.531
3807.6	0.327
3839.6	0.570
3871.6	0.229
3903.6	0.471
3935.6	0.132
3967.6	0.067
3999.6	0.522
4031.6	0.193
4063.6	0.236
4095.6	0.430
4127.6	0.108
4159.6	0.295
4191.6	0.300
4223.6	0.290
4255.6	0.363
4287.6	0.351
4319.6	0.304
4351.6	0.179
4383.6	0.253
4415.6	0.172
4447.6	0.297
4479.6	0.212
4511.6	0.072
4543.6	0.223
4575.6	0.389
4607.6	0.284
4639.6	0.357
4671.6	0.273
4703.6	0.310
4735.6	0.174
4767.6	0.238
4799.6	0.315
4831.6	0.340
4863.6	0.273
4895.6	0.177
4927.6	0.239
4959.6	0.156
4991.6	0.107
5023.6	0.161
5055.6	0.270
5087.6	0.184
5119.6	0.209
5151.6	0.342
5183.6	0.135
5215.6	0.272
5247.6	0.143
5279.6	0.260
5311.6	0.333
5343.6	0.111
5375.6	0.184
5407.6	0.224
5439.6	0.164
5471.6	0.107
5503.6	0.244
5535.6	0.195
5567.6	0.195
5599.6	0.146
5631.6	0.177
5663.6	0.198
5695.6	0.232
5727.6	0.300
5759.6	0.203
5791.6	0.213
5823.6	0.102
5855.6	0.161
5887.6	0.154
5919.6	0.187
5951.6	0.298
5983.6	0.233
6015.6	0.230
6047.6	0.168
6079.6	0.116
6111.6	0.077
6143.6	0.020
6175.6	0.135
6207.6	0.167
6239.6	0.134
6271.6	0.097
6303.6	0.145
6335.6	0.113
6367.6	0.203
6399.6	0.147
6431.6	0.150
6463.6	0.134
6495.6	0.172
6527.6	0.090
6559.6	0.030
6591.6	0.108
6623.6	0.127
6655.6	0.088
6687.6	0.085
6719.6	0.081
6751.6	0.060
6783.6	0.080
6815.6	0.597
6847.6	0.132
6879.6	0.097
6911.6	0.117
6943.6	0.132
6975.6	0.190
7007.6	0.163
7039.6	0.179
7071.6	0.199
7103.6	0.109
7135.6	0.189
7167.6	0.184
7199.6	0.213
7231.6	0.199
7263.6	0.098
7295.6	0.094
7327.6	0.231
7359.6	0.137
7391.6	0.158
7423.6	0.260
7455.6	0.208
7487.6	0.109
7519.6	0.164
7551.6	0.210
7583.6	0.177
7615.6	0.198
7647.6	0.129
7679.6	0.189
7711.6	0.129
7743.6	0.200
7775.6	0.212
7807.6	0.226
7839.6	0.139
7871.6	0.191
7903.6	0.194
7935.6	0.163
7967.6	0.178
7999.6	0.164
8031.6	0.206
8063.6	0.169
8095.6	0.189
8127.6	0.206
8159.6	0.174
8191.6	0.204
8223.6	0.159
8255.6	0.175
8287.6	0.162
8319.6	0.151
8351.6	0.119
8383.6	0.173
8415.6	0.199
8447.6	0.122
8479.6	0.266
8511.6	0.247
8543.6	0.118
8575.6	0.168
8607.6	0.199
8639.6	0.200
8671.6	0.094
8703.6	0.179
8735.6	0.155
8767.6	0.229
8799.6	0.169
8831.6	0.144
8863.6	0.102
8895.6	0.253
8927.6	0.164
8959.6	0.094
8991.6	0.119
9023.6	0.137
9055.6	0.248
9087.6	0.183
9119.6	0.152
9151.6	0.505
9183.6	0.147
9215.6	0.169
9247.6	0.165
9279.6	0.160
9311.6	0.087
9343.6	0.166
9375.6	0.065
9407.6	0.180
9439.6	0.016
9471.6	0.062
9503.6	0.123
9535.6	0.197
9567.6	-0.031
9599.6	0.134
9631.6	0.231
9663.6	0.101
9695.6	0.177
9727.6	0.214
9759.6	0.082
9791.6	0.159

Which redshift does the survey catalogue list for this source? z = 0.829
